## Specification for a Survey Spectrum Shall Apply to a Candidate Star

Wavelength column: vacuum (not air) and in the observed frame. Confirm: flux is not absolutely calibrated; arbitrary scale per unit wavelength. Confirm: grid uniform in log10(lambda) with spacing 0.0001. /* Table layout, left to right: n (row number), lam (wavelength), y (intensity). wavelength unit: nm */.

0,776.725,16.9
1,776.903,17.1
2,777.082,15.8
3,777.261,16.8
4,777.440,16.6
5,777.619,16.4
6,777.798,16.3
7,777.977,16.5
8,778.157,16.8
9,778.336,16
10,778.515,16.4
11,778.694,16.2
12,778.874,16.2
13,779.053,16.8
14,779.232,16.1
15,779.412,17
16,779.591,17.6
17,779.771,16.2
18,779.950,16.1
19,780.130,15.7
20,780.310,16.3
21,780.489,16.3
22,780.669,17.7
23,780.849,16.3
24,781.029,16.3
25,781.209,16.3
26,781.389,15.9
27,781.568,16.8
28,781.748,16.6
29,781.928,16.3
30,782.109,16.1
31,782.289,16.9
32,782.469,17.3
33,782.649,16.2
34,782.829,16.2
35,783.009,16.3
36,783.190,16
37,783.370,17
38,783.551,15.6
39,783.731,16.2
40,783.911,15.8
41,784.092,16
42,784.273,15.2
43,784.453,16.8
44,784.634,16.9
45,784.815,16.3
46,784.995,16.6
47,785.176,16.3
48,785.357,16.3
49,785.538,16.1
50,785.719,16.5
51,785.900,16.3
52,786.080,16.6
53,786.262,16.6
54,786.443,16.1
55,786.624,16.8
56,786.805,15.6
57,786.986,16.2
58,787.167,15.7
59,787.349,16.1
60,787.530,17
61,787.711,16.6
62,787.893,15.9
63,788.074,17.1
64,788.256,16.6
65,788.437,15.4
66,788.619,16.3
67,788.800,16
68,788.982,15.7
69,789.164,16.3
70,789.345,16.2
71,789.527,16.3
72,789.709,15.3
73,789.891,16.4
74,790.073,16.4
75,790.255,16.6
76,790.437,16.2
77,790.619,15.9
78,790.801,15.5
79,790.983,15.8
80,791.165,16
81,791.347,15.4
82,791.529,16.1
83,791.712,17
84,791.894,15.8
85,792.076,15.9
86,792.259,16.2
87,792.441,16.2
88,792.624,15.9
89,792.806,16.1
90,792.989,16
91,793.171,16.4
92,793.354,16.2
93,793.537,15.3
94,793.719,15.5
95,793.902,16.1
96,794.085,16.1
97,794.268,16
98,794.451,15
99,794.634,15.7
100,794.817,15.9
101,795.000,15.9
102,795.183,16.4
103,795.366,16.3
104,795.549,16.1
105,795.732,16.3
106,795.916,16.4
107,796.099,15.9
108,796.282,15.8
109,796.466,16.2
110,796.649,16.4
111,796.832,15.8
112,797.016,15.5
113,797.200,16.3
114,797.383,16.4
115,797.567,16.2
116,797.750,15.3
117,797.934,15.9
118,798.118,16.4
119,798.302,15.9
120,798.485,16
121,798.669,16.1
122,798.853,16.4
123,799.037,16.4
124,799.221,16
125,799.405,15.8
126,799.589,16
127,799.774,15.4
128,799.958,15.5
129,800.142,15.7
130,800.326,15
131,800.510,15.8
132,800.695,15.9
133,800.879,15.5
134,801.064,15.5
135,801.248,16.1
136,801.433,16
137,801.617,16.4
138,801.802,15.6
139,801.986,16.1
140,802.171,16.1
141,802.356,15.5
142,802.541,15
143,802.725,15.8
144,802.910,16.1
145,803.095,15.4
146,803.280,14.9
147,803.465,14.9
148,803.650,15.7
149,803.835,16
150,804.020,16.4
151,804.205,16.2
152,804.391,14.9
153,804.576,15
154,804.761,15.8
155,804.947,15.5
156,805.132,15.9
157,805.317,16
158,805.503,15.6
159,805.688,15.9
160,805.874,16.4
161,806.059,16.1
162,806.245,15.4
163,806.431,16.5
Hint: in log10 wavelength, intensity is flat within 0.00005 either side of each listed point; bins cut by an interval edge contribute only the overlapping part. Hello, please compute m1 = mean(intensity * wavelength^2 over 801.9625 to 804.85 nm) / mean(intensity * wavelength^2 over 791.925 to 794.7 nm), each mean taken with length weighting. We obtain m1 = 1.0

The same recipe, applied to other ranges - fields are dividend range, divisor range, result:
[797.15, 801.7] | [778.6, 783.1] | 1.01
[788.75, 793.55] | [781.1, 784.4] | 1.01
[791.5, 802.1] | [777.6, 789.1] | 1.01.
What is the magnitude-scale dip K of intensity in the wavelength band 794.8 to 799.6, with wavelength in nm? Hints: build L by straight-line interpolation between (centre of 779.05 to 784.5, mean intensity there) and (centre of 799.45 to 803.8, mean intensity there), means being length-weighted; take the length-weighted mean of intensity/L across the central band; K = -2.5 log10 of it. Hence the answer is -0.02 mag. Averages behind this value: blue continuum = 16.4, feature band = 16.1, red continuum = 15.7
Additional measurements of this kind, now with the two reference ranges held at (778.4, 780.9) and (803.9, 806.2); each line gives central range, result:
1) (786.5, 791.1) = 0.01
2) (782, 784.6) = 0.01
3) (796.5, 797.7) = 0.00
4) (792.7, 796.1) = 0.01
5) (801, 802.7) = 0.00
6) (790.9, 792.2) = 0.01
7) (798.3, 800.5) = 0.01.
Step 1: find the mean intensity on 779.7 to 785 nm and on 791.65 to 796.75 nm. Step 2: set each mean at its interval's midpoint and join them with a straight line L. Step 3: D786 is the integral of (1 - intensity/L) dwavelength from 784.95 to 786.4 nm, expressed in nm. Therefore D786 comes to -0.01 nm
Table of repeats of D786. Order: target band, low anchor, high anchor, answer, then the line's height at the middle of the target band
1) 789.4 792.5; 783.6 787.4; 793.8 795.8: 0.00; 16.1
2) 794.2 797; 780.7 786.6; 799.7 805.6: -0.01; 15.9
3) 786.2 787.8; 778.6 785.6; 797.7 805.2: -0.01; 16.2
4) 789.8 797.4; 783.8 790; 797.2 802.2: 0.02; 16.1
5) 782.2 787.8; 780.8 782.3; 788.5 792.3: -0.03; 16.2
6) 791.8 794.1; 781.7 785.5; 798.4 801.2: 0.01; 16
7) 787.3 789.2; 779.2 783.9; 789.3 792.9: -0.01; 16.2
